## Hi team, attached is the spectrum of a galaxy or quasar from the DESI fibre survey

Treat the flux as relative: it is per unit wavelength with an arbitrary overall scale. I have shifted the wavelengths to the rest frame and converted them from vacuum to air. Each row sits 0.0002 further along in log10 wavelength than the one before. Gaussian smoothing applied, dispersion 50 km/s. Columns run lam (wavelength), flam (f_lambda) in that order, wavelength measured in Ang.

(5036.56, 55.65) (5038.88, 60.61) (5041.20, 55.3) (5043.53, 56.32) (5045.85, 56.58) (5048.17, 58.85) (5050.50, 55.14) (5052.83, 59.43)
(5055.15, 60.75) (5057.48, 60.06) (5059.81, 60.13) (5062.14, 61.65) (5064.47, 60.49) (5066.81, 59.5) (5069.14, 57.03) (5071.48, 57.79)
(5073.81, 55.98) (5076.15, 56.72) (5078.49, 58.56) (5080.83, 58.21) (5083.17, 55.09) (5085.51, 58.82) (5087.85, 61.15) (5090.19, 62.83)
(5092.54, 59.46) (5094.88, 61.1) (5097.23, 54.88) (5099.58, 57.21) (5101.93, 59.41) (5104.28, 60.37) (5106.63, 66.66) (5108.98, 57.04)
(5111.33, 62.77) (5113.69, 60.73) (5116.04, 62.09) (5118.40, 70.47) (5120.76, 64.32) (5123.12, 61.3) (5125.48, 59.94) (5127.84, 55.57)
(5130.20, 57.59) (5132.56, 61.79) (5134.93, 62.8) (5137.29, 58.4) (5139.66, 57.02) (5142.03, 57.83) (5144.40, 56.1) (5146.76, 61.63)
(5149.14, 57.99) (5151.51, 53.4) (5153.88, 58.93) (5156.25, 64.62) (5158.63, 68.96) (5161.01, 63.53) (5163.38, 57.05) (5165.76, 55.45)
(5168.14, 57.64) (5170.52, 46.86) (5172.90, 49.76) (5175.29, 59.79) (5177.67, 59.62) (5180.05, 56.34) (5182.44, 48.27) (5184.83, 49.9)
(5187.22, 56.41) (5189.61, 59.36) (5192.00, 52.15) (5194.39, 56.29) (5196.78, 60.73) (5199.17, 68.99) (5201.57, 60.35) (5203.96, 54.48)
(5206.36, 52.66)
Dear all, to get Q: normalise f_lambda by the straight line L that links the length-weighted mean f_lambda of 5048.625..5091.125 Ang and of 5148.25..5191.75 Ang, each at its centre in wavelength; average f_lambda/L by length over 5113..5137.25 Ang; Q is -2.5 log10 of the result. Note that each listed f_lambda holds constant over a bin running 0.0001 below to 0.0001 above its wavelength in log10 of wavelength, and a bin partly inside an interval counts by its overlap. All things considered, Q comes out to -0.07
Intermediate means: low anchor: 58.8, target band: 61.5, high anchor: 56.8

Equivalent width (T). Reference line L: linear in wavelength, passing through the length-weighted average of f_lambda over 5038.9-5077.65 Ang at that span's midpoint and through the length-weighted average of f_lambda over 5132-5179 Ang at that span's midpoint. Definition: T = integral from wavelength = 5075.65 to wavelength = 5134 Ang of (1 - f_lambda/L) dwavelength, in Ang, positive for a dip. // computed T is -1.9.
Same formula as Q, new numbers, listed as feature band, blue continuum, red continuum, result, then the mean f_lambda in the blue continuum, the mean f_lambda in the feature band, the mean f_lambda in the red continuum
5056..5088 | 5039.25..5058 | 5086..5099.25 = 0.004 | 57.8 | 58.6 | 59.7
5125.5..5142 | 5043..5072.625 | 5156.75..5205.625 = -0.020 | 58.8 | 58.9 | 57.2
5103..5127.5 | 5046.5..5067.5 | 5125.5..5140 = -0.056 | 59.5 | 62.3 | 59.1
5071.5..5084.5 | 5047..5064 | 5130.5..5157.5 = 0.044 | 59.5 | 57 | 59.1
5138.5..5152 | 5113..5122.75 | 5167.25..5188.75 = 0.038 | 64.3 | 57.5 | 53.9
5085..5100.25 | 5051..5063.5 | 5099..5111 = 0.017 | 60.1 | 59.4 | 60.5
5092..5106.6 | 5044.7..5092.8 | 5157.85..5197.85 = -0.024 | 58.8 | 59.3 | 56.2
